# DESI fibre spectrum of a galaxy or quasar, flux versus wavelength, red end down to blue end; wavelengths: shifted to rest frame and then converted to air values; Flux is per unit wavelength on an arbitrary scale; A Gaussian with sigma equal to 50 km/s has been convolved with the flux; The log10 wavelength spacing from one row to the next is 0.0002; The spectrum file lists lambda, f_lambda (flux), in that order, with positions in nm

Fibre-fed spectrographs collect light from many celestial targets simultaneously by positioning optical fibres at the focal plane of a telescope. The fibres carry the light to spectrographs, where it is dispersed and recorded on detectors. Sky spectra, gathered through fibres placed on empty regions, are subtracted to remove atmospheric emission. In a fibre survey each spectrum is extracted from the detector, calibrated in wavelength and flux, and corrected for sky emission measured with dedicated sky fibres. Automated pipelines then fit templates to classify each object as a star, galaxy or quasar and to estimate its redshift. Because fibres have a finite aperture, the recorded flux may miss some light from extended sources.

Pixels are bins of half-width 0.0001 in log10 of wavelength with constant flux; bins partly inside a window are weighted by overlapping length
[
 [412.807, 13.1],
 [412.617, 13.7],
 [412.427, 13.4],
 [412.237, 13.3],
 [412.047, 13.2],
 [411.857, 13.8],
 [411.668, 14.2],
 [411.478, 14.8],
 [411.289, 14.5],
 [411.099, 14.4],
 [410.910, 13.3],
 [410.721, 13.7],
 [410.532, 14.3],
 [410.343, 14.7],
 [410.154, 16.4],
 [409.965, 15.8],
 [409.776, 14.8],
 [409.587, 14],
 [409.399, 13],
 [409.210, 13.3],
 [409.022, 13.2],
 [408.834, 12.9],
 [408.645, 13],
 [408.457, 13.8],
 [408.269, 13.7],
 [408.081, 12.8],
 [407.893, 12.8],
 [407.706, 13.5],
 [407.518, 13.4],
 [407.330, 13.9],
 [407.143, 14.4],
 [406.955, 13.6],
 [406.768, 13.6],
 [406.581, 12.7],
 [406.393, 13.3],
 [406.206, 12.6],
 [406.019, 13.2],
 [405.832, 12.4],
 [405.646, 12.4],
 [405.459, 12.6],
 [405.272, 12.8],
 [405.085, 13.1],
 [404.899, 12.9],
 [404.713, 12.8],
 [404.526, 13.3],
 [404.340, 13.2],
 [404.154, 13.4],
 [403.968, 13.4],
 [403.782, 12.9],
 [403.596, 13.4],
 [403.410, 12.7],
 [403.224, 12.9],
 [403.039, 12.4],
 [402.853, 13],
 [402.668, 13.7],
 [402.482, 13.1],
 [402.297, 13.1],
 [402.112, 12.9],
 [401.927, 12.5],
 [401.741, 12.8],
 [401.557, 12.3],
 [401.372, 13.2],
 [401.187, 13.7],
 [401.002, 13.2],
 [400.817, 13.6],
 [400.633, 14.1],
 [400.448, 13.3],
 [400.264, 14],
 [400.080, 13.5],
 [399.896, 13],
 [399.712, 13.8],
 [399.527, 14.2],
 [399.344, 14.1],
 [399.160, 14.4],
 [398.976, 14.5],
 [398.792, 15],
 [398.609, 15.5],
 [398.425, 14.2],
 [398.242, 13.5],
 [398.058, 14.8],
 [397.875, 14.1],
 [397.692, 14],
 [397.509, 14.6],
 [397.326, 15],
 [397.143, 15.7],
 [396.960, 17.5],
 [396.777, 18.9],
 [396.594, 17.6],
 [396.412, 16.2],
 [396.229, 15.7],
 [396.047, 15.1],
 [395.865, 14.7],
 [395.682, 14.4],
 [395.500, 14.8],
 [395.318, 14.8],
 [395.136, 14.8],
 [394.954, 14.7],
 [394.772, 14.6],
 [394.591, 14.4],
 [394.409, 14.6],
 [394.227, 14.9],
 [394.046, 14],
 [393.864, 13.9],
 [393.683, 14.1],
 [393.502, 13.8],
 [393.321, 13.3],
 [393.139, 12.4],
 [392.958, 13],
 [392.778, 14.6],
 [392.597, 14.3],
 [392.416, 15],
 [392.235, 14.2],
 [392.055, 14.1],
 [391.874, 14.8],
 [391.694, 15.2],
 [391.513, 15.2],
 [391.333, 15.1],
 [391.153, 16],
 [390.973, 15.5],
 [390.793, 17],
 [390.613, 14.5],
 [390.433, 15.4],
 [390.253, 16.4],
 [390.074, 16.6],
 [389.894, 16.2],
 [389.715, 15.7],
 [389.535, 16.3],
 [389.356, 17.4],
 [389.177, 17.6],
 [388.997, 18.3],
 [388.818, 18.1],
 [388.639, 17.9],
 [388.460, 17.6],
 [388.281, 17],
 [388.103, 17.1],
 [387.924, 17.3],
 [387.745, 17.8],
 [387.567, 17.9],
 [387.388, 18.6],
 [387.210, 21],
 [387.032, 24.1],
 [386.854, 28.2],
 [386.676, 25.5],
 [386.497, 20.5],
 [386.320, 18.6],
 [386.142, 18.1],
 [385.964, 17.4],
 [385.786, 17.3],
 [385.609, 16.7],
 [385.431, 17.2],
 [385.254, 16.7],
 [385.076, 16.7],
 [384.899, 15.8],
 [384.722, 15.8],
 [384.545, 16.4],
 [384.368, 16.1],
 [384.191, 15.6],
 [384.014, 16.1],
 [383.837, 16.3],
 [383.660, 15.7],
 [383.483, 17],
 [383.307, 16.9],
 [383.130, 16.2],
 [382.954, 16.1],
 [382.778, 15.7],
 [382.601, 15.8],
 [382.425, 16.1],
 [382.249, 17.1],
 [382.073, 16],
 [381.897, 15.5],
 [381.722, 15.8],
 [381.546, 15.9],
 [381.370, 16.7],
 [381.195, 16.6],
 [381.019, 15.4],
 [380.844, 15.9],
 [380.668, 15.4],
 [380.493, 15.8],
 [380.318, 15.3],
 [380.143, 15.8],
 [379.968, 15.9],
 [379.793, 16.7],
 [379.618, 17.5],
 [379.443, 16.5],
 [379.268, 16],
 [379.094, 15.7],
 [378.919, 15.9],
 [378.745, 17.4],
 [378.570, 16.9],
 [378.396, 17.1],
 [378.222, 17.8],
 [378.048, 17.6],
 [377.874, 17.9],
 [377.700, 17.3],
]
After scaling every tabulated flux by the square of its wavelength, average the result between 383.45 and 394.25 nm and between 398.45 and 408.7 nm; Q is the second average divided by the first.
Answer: 0.86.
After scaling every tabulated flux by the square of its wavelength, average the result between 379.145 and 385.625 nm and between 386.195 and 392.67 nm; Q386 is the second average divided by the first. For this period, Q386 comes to 1.1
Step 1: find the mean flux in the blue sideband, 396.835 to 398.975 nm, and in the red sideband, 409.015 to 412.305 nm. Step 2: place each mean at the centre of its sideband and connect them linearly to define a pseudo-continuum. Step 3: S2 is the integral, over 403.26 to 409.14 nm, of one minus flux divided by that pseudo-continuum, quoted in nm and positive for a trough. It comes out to 0.527 nm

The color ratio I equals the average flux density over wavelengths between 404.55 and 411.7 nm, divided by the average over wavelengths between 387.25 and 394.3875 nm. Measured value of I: 0.9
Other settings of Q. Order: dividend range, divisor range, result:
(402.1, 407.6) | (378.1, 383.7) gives 0.91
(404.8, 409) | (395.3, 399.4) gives 0.91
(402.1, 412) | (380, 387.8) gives 0.88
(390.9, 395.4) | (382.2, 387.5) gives 0.84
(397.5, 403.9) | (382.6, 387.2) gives 0.82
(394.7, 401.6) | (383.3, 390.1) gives 0.87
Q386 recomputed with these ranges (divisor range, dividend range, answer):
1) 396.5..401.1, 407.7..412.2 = 1.00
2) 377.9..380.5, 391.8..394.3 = 0.91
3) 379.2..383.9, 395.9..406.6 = 0.95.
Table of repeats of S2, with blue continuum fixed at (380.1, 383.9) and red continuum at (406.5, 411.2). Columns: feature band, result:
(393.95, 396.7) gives -0.02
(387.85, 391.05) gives -0.28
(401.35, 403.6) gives 0.23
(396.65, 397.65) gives -0.10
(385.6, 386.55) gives -0.15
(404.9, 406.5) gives 0.14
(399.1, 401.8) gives 0.18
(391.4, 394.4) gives 0.19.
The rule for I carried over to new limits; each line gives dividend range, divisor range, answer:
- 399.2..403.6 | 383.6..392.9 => 0.78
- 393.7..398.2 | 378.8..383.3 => 0.94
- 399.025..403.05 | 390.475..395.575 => 0.92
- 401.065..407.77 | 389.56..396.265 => 0.88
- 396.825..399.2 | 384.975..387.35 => 0.75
